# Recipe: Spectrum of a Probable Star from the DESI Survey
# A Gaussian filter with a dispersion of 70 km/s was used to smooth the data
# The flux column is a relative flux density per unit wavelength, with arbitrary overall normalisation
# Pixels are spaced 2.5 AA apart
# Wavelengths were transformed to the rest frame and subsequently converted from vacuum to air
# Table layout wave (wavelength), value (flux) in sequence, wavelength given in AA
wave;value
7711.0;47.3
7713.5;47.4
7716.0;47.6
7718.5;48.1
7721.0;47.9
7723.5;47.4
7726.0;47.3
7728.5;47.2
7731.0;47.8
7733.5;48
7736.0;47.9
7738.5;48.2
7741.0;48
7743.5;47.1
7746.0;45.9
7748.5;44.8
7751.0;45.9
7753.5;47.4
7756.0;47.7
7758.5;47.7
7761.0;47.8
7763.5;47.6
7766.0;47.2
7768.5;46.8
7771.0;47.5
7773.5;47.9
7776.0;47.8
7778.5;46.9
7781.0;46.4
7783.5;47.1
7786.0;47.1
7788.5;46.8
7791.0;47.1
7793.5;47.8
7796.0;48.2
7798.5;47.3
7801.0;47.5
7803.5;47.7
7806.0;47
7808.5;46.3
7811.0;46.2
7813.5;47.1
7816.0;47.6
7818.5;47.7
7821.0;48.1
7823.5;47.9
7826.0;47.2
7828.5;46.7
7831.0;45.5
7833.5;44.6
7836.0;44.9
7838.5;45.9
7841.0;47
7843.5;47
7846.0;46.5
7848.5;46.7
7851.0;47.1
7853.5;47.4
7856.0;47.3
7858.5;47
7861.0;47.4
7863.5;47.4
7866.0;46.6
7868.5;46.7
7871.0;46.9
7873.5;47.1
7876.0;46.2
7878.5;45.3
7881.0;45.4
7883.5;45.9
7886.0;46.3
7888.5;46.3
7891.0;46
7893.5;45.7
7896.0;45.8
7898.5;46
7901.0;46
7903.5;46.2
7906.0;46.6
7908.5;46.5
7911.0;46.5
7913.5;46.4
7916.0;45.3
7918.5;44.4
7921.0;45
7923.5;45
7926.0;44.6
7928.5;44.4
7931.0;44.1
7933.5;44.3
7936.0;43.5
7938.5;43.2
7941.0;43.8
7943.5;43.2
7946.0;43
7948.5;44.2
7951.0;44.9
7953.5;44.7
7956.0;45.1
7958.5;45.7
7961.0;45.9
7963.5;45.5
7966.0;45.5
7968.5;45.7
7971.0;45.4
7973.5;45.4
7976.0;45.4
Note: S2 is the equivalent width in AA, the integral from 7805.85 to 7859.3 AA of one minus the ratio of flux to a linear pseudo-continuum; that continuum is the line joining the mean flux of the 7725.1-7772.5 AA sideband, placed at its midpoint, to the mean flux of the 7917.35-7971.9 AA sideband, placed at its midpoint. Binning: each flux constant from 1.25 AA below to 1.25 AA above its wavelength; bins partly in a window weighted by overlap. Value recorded -0.7 AA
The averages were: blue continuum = 47.3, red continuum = 44.6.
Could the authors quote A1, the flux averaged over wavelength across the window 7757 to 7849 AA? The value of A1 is 47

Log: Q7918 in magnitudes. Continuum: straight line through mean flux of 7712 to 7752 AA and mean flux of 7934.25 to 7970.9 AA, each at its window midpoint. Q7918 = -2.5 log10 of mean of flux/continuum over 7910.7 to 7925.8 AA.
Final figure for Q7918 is -0.007 mag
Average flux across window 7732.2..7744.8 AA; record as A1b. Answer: 47.8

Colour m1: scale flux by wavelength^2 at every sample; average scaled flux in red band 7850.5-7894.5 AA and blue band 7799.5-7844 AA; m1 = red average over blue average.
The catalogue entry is 1.01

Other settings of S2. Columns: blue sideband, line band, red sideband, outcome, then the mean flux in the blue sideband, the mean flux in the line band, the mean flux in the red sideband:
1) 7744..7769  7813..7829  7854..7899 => -0.30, 46.9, 47.5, 46.4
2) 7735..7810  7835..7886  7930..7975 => -0.71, 47.2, 46.6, 44.6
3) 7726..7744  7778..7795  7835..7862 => 0.09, 47.7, 47.1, 46.8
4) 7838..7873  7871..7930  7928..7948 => -0.83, 46.9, 45.8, 43.7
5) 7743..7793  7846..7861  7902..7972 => -0.36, 47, 47.1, 45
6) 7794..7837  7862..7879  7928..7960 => -0.34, 46.9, 46.7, 44.2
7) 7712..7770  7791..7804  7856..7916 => -0.19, 47.3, 47.6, 46.4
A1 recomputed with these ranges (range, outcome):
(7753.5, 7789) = 47.3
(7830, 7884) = 46.5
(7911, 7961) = 44.5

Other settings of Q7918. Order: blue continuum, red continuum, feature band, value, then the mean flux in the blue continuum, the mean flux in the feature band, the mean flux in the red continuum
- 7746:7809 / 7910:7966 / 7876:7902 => -0.01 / 47.2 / 45.9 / 44.7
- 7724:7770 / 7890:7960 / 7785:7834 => -0.02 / 47.2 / 47.1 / 45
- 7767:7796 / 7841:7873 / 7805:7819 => 0.00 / 47.2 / 46.9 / 47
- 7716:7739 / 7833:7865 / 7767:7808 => 0.00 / 47.7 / 47.3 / 46.7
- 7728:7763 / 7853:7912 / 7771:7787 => 0.00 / 47.3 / 47.2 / 46.4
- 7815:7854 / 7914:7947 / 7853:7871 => -0.03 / 46.7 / 47.1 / 44.2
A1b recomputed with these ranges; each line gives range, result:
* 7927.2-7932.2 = 44.3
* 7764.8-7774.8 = 47.4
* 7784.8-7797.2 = 47.4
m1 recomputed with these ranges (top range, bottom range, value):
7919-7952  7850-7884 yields 0.96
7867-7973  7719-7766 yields 1.00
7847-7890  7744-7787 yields 1.02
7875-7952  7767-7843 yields 0.99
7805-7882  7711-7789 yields 1.01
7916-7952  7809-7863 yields 0.97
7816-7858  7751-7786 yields 1.01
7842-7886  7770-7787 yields 1.01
